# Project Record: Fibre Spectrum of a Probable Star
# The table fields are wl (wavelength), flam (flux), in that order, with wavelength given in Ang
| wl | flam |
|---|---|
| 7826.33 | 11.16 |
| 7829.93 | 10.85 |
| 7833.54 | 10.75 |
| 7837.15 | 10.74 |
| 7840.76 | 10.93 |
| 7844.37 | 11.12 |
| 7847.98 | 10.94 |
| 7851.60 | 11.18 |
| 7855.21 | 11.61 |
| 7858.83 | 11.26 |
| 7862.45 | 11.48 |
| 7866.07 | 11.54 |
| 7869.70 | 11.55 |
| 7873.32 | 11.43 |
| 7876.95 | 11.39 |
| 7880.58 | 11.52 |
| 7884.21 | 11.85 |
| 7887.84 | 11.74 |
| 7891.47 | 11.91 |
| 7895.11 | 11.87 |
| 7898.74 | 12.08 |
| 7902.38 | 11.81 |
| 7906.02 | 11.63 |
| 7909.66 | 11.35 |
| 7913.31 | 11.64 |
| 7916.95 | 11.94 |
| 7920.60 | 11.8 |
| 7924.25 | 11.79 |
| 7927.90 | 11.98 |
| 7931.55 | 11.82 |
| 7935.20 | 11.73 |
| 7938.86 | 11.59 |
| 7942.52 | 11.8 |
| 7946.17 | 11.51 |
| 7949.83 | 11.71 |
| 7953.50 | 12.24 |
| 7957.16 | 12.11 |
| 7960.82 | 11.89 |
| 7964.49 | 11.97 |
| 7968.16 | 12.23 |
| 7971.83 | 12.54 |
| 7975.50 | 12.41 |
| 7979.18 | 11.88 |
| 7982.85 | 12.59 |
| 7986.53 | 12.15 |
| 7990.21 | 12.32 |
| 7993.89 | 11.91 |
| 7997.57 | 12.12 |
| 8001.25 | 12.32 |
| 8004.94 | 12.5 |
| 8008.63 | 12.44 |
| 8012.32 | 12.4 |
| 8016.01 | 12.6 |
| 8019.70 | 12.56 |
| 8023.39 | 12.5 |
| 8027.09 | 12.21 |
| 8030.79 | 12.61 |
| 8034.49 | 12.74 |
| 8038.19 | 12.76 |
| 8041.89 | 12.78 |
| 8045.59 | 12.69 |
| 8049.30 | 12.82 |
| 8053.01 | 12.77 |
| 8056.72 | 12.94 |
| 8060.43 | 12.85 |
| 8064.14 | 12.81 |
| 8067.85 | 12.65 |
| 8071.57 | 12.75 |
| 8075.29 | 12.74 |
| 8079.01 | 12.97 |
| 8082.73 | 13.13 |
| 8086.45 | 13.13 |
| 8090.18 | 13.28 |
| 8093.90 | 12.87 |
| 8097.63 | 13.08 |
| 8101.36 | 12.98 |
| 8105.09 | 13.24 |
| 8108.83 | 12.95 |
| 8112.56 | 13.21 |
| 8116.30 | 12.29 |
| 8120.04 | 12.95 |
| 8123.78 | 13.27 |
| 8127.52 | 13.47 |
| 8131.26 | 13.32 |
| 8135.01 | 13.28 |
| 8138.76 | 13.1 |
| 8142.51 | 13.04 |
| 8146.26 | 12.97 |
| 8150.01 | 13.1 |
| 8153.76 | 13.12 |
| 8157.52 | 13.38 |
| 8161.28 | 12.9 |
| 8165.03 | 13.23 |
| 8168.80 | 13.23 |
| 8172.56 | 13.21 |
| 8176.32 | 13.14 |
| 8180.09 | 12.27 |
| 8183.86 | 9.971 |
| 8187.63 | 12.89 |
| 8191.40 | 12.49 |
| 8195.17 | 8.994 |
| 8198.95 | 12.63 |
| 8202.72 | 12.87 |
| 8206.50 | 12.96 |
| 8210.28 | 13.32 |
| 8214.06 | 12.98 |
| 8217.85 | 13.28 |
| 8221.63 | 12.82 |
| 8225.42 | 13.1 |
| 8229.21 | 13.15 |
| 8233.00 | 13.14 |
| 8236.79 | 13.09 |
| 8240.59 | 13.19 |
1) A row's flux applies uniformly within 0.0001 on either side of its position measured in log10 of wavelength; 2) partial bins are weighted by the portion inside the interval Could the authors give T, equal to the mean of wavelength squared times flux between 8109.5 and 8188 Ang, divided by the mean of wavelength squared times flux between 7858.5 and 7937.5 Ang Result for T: 1.18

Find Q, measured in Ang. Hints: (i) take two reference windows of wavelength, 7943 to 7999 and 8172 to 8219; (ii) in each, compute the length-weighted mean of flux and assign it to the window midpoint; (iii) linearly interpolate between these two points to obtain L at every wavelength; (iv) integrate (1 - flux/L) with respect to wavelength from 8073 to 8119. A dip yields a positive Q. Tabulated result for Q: -2.8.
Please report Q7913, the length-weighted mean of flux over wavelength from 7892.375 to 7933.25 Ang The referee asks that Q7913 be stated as 11.8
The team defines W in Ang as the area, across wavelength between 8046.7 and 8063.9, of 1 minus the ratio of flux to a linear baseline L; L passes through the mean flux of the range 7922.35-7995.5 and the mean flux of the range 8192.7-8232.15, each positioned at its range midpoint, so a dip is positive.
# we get -0.8 Ang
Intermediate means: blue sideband 12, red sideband 12.6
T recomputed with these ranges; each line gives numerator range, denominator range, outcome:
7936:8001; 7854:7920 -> 1.06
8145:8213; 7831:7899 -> 1.19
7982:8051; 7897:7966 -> 1.08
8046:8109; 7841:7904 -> 1.18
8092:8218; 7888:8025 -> 1.12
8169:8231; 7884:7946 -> 1.14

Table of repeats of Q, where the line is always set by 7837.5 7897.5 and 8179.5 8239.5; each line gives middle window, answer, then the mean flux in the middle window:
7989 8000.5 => -0.3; 12.1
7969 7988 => -0.8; 12.3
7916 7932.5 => -0.3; 11.9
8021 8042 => -1.1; 12.6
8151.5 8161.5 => -0.7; 13.2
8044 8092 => -3.2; 12.9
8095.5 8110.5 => -1.1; 13.1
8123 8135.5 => -1.1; 13.3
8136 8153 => -1.0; 13.1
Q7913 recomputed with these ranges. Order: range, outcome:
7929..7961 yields 11.8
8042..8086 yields 12.8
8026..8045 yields 12.6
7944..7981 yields 12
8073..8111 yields 13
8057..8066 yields 12.9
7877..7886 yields 11.6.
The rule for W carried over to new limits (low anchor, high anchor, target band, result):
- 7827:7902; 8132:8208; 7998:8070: -3.2 Ang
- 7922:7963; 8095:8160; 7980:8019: -0.3 Ang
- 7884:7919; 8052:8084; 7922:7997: 0.9 Ang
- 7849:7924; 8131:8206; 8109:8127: -0.7 Ang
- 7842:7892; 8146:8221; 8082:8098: -1.1 Ang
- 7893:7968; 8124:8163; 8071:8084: -0.2 Ang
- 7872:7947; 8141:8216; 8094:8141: -2.5 Ang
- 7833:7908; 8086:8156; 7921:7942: 0.1 Ang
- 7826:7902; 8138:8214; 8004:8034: -1.2 Ang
